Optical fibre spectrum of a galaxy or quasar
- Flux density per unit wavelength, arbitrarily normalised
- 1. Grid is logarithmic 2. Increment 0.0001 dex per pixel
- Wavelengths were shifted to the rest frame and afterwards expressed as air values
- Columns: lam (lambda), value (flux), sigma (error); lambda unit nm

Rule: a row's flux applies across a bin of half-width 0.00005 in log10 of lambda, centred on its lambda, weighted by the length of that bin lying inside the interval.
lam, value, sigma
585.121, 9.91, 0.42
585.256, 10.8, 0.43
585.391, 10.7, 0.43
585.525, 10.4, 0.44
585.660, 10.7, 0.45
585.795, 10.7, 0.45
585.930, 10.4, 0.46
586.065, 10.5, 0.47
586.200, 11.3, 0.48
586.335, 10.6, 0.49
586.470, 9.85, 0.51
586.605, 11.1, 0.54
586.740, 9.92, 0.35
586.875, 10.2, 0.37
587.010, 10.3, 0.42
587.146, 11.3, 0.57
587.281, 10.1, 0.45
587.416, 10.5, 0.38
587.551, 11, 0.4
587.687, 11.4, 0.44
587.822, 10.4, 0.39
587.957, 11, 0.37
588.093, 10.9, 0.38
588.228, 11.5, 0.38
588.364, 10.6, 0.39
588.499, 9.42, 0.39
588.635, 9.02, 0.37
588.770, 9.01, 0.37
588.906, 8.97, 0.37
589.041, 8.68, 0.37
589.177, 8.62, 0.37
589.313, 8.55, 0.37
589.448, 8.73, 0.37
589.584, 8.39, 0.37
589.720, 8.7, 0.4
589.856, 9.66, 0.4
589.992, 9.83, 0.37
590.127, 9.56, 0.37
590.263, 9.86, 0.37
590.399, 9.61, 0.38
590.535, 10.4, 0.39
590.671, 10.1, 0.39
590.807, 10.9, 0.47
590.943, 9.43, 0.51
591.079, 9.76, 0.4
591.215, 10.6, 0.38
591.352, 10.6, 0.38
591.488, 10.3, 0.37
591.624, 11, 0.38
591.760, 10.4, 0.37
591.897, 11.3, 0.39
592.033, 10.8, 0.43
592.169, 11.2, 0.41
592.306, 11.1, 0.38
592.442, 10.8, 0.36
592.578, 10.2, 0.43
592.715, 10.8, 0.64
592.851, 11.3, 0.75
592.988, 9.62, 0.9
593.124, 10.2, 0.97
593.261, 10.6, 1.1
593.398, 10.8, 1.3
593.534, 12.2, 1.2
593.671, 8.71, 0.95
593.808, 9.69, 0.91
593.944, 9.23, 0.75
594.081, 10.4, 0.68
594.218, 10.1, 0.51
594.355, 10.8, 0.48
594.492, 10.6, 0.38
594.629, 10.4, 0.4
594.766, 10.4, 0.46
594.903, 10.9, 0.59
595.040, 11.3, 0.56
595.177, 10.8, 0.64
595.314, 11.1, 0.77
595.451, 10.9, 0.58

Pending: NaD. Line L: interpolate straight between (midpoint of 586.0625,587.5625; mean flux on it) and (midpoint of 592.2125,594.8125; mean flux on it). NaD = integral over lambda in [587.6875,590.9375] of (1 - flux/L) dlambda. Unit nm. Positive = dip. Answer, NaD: 0.25 nm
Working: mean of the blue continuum 10.5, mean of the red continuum 10.4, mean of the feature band 9.7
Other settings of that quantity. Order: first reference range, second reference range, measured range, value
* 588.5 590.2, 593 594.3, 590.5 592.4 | -0.20 nm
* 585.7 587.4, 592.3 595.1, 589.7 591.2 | 0.09 nm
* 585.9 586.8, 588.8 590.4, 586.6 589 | -0.11 nm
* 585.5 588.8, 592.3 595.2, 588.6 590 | 0.22 nm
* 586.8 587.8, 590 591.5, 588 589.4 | 0.12 nm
